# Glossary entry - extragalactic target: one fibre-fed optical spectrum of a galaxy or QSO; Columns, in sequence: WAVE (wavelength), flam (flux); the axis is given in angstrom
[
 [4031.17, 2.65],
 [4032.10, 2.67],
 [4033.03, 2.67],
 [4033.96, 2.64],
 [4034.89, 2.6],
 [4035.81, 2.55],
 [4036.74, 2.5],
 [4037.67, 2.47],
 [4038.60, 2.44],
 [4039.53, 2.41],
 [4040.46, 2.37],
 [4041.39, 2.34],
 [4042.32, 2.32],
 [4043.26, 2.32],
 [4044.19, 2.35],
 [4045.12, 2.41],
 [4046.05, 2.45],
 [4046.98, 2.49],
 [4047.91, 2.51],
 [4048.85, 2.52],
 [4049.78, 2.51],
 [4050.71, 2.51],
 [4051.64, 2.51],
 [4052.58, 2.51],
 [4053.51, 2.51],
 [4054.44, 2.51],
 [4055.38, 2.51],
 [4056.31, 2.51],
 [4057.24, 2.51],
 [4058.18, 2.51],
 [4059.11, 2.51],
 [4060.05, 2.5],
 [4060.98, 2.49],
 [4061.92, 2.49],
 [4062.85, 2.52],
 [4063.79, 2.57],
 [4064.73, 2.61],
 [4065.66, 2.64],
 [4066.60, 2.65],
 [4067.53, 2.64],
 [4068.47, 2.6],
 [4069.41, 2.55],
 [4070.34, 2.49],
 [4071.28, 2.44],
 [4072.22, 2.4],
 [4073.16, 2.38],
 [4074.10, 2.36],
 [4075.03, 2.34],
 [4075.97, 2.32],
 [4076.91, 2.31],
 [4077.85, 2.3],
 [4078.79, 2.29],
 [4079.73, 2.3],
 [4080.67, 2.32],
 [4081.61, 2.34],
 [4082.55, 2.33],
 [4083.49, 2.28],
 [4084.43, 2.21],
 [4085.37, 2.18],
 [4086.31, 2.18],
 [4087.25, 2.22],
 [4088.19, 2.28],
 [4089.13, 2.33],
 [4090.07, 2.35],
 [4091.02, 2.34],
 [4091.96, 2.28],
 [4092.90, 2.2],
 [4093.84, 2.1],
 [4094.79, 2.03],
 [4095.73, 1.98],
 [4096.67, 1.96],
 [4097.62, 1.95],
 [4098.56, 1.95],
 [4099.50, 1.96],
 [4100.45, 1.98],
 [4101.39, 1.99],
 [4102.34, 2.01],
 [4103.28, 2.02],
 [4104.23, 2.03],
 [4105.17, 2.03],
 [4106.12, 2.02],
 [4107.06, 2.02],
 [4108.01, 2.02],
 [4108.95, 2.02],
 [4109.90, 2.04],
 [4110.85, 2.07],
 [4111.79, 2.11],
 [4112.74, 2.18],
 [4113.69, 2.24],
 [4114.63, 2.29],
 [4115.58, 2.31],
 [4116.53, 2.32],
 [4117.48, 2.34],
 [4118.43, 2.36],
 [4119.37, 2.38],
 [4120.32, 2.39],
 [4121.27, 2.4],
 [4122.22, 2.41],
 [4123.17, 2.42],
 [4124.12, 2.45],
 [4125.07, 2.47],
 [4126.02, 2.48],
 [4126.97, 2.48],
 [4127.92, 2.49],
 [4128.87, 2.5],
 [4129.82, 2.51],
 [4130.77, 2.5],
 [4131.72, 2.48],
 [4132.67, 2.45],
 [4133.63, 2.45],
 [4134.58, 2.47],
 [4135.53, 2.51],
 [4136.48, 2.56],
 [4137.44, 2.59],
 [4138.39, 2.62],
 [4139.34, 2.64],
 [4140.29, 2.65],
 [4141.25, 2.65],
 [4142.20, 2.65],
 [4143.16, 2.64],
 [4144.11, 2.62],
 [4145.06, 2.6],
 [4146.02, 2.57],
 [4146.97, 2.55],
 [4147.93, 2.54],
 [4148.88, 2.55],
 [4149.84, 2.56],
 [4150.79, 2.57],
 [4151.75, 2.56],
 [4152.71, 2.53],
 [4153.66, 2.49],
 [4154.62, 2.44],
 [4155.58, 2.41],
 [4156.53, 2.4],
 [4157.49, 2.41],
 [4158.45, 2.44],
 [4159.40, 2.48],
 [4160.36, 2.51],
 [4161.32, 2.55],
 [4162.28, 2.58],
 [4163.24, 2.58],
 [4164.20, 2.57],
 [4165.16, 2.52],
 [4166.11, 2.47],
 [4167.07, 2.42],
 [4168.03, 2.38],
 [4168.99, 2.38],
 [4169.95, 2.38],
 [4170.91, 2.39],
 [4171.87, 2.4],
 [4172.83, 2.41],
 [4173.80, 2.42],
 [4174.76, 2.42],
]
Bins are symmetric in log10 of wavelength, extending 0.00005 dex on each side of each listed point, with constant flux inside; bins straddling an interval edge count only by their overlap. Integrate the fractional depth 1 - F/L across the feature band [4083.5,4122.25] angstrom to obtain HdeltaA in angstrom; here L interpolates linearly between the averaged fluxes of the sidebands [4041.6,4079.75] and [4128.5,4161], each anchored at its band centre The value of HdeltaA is 5.3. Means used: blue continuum 2.47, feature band 2.16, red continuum 2.53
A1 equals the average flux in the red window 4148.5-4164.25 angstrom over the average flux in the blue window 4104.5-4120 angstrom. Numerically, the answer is 1.15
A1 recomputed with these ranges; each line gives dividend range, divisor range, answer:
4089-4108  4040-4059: 0.84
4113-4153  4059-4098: 1.06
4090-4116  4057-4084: 0.85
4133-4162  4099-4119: 1.20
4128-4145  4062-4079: 1.04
